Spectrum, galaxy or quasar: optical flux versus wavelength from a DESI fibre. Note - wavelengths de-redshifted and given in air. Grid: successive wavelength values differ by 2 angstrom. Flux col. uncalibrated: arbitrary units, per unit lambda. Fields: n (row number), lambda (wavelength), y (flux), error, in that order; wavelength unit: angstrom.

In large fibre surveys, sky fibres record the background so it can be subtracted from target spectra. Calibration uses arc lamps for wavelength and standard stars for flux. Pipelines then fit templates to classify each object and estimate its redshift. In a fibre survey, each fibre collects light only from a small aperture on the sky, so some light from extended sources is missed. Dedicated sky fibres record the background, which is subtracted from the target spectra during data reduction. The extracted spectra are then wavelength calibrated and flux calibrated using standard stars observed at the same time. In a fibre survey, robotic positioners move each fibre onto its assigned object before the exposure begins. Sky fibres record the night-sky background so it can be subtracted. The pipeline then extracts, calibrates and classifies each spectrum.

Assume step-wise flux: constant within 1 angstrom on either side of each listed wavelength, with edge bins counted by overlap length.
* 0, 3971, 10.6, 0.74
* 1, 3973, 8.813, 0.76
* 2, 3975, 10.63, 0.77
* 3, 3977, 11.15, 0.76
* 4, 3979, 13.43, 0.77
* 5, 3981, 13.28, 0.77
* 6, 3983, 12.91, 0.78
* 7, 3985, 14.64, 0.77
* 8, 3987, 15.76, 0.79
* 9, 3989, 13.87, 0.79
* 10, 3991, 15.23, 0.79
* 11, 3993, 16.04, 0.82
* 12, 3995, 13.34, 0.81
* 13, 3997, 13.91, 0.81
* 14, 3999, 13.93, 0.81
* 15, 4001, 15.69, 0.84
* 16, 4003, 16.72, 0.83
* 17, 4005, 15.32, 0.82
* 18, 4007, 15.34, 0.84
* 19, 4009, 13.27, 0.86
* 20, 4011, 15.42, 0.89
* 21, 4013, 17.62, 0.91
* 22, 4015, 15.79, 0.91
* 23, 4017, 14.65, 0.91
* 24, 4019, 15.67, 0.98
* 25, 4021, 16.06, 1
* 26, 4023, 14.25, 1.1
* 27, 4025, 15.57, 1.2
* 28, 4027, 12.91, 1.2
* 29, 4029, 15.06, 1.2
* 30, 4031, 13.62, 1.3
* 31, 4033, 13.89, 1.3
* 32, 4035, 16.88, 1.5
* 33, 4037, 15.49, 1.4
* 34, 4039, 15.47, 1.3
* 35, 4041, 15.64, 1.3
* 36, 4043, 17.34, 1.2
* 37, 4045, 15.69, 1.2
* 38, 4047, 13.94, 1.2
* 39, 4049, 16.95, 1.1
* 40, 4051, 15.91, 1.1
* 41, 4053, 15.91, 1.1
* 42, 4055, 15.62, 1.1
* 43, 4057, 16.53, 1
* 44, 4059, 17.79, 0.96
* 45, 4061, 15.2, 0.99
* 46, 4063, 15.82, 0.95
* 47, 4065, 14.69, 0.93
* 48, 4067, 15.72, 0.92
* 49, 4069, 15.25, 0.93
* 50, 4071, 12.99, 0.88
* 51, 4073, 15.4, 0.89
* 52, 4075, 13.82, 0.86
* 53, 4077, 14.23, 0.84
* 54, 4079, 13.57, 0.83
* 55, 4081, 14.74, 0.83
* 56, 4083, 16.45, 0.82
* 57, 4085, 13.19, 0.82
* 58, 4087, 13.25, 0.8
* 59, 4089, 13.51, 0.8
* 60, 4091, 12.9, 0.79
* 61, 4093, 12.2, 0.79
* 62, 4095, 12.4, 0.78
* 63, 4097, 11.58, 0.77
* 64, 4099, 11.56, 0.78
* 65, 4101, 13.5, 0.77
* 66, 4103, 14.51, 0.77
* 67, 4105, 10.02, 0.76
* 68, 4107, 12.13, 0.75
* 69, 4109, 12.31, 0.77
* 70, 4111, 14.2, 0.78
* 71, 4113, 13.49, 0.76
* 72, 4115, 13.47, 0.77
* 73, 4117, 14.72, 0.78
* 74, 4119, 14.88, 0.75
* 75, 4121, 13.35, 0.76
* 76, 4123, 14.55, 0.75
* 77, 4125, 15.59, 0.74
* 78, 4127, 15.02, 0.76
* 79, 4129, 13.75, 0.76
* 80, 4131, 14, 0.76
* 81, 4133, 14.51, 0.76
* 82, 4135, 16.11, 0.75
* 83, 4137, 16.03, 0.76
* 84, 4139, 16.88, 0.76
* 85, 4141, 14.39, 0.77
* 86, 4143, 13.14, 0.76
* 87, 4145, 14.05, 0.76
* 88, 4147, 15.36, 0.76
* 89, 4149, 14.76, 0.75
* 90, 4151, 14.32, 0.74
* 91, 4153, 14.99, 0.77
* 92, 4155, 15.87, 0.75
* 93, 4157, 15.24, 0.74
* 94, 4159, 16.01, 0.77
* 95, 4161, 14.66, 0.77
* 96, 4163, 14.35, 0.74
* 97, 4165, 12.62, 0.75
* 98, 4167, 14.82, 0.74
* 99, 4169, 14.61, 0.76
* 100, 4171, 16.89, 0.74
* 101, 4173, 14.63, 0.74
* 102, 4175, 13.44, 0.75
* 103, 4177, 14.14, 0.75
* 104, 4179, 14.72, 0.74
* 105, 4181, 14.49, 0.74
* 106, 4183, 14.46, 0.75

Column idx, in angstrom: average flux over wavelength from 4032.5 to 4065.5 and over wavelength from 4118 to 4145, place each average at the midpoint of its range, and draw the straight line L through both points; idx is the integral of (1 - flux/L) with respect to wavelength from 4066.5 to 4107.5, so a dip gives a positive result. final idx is 5.1 angstrom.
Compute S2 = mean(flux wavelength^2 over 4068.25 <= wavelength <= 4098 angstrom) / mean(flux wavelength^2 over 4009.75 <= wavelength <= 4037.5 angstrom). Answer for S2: 0.93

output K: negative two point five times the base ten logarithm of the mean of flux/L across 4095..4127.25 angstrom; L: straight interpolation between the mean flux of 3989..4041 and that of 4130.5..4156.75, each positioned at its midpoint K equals 0.13 mag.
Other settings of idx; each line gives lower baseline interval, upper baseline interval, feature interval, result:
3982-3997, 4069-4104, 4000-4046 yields -3.85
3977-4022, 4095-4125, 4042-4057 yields -1.97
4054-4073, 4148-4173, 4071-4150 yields 6.70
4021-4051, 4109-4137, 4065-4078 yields 0.29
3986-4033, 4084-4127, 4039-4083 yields -4.20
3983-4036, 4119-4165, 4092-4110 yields 3.17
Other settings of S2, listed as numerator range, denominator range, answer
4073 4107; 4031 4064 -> 0.86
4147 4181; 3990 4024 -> 1.05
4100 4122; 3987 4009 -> 0.95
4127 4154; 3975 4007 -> 1.12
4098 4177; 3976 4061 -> 1.01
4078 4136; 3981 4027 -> 0.96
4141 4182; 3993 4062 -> 1.02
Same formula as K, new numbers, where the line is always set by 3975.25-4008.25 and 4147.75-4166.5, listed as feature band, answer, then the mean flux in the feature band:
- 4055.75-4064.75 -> -0.12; 16.2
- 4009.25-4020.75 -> -0.09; 15.7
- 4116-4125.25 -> 0.01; 14.5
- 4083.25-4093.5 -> 0.10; 13.3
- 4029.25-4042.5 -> -0.06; 15.2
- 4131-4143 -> -0.04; 15.2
